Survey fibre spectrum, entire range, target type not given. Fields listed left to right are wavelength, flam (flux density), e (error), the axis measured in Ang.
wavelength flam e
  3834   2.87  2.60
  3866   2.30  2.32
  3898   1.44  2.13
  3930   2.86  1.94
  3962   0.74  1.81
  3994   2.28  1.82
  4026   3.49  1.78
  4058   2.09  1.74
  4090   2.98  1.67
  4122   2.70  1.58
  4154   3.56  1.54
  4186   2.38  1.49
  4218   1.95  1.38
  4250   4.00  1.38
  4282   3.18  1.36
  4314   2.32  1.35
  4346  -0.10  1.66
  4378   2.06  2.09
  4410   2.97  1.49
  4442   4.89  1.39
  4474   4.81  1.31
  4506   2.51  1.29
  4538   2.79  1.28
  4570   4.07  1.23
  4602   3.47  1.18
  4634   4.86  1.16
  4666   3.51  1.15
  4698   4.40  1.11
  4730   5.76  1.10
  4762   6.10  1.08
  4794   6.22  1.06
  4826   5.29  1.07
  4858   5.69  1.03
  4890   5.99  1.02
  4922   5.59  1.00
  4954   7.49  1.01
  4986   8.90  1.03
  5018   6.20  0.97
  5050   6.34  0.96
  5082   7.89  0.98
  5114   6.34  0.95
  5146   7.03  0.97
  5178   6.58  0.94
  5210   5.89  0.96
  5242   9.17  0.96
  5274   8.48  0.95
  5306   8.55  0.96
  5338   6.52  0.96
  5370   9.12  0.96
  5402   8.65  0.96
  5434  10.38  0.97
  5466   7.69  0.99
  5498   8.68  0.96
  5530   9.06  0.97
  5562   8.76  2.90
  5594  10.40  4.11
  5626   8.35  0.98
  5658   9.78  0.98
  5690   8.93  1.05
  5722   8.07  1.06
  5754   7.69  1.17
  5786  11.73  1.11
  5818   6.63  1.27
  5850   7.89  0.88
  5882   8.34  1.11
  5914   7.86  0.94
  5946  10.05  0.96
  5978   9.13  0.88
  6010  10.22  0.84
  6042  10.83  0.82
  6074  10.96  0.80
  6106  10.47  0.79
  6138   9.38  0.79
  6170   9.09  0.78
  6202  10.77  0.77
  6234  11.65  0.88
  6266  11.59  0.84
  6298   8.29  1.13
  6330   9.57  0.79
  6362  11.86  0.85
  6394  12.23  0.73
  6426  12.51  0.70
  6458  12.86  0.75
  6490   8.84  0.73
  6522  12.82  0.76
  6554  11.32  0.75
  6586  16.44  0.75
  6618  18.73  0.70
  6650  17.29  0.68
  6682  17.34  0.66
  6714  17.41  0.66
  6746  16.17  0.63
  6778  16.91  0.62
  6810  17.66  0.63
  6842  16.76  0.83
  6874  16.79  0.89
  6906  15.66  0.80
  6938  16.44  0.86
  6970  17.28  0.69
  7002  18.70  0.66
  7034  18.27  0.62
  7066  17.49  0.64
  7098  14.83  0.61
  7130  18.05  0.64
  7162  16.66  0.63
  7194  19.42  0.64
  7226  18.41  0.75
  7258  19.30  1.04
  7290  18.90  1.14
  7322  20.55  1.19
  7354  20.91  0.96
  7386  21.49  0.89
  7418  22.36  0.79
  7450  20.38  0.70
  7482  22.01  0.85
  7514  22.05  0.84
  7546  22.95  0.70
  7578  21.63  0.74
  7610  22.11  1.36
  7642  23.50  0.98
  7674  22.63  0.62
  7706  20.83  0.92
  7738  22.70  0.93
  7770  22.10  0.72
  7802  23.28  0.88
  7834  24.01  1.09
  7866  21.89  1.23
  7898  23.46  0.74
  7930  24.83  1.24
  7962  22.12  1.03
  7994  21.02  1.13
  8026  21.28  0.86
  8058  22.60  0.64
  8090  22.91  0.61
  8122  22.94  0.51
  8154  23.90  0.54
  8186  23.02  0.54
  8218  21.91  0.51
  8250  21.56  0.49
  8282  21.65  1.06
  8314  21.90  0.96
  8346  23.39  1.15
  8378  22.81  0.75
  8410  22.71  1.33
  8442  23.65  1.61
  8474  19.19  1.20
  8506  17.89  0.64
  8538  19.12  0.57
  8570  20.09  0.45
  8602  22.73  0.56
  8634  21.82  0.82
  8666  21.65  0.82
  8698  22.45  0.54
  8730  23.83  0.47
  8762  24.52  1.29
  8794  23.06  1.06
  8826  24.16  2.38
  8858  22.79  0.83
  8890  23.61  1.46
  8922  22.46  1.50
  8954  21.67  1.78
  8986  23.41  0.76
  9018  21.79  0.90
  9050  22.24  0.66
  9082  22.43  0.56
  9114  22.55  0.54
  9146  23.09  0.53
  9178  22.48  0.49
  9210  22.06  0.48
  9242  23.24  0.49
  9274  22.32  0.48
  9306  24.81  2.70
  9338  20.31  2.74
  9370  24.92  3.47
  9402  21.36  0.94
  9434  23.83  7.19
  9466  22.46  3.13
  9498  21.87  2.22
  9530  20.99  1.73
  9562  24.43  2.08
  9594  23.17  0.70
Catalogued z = 0.647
